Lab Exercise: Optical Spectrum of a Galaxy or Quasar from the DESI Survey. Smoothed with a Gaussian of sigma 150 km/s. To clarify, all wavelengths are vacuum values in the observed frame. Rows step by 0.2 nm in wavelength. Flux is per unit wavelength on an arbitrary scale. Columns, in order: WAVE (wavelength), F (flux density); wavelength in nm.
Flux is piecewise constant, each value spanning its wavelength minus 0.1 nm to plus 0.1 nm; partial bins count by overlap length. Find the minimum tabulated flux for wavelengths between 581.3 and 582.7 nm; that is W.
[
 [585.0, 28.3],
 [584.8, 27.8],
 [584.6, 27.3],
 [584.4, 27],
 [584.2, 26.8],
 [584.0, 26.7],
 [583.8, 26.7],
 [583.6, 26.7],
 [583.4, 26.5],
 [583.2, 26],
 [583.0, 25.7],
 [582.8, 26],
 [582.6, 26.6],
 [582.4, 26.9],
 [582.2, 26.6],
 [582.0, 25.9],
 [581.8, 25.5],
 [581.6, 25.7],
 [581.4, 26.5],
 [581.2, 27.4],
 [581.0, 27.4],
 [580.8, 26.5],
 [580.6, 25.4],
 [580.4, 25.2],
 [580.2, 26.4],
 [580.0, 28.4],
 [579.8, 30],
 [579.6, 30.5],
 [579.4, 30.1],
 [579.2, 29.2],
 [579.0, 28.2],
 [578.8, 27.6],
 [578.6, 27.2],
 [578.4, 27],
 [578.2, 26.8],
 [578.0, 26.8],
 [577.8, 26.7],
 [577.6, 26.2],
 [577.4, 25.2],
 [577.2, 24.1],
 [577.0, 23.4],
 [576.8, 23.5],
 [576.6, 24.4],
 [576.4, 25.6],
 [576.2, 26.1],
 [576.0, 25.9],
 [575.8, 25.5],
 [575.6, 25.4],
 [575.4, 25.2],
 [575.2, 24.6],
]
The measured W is 25.5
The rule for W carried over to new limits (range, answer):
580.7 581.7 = 25.7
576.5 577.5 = 23.4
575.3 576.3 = 25.2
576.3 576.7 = 24.4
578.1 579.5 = 26.8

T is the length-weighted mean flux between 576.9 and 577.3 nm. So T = 23.8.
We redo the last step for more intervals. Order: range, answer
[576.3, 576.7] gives 25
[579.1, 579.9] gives 29.9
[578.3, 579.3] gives 27.8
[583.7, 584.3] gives 26.7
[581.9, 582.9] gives 26.4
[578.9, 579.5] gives 29.2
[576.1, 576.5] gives 25.9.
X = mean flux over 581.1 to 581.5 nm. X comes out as 26.9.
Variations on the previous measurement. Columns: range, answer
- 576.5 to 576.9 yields 23.9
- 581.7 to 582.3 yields 26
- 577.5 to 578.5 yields 26.7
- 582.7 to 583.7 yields 26.2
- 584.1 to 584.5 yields 26.9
